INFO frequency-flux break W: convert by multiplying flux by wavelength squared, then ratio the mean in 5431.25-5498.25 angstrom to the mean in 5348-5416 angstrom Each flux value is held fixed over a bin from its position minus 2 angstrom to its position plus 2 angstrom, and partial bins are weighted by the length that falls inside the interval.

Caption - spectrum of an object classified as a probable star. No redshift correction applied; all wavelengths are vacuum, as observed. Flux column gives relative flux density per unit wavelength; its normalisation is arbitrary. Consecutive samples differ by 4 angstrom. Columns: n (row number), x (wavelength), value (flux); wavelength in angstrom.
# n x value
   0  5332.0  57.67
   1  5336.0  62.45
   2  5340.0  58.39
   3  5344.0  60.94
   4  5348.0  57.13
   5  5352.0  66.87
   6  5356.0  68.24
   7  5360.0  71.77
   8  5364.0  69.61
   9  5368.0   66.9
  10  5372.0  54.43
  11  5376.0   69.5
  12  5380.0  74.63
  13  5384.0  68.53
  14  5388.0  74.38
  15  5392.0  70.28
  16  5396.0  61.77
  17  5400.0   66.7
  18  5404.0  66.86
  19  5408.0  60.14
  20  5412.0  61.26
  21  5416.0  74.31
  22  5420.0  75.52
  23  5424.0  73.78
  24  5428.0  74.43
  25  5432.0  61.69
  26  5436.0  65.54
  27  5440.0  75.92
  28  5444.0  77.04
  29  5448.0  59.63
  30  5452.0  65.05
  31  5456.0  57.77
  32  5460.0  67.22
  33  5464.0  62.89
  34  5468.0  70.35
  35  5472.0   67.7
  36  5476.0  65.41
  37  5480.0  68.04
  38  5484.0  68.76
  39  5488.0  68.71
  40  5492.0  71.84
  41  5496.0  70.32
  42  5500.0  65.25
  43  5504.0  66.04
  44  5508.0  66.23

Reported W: 1.0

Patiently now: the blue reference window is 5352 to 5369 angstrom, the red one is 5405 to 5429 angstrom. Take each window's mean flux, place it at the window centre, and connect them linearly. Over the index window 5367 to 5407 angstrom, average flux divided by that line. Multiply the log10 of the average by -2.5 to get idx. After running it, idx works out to 0.033 mag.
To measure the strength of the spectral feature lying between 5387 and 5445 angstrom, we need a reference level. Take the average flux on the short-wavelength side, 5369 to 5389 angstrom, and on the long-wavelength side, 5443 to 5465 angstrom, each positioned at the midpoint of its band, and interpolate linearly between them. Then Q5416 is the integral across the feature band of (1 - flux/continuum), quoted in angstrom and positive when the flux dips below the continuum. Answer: -2.54 angstrom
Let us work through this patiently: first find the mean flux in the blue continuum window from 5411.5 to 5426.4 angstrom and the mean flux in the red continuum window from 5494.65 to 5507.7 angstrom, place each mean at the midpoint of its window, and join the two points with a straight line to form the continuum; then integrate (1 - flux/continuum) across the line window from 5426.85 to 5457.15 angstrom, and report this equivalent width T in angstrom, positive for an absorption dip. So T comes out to 1.6 angstrom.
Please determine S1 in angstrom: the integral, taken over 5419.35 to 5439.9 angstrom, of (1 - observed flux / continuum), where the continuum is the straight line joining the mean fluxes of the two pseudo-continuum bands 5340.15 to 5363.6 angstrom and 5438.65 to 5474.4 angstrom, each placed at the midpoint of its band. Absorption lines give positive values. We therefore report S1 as -1.2 angstrom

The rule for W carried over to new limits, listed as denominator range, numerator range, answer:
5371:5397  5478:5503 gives 1.04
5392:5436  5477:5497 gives 1.05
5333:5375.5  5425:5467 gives 1.09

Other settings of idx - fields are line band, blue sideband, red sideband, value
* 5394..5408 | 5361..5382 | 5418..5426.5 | 0.114 mag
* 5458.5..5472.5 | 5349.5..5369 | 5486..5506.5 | 0.023 mag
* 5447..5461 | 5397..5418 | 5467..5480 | 0.081 mag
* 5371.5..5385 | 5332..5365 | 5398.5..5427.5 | -0.031 mag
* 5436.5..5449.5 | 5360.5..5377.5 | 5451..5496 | -0.066 mag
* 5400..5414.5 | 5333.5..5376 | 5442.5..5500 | 0.027 mag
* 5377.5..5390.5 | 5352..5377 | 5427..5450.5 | -0.080 mag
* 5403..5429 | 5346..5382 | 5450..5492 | -0.046 mag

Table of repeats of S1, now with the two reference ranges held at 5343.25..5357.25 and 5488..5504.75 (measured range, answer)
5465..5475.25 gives -0.06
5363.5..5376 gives 0.02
